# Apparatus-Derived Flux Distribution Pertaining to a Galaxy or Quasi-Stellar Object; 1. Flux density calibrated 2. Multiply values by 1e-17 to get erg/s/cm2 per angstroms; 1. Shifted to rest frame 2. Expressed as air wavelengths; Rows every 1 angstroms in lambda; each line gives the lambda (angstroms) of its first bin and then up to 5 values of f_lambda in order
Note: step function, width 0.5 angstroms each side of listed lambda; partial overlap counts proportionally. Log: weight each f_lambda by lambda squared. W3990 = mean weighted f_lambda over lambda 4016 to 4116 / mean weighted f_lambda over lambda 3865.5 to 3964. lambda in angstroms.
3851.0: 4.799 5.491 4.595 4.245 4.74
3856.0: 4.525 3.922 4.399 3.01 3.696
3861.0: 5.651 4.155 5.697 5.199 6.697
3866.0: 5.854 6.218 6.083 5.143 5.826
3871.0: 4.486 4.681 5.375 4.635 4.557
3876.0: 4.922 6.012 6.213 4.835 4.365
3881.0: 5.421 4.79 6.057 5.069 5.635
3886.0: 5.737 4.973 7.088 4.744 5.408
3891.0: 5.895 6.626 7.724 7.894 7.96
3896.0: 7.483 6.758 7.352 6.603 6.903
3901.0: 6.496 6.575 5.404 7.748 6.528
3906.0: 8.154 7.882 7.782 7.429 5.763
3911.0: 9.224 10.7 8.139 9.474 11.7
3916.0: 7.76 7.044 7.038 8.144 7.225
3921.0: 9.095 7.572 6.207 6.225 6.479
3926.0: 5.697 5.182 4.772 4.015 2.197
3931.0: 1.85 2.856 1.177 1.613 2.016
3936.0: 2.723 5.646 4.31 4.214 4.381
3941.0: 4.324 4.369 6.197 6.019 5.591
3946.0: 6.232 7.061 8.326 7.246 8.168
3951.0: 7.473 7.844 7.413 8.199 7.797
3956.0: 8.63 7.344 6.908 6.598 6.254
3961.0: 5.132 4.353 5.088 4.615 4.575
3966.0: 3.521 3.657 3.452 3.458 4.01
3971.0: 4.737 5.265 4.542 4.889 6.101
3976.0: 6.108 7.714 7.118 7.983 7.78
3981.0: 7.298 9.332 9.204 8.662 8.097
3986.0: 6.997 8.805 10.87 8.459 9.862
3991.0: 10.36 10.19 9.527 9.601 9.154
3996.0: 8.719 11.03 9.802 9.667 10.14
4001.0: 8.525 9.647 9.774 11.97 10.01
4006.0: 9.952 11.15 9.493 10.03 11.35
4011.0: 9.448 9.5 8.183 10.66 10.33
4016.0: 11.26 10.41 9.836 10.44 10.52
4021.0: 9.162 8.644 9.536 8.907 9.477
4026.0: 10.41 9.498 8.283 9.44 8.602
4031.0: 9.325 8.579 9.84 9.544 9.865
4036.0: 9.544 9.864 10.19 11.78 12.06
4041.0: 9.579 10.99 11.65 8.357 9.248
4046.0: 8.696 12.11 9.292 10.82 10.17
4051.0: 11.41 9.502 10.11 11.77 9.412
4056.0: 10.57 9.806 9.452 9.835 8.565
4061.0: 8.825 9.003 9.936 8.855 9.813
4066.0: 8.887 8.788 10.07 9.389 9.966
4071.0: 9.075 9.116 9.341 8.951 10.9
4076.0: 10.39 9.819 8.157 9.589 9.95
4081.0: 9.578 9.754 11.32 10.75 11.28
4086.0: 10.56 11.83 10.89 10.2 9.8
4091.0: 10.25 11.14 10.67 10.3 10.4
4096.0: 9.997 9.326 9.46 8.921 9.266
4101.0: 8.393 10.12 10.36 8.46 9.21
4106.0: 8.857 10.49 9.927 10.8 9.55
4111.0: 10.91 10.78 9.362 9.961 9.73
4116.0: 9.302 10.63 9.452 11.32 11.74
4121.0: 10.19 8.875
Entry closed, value 1.73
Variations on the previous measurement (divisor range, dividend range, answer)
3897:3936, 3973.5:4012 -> 1.48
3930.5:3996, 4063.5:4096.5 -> 1.67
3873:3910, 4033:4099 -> 1.75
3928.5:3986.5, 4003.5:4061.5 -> 1.82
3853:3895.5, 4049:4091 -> 2.03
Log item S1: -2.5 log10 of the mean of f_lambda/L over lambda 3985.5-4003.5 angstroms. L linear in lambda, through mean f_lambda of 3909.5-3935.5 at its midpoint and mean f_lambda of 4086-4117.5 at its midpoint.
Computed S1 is -0.23 mag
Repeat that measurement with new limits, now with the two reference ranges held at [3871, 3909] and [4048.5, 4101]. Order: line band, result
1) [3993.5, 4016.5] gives -0.174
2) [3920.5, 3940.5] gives 0.493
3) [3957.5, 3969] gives 0.490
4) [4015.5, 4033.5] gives -0.080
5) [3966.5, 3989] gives 0.193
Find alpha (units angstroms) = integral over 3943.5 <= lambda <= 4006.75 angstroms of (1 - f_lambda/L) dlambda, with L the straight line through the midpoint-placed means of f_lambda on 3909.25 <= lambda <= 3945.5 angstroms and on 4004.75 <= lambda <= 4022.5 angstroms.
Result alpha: 5.0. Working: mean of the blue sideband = 5.76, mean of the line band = 7.52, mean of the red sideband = 10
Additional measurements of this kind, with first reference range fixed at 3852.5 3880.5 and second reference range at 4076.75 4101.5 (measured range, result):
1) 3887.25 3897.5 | -2.07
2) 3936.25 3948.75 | 2.24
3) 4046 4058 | -1.46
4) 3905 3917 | -4.77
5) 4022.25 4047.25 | -2.69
